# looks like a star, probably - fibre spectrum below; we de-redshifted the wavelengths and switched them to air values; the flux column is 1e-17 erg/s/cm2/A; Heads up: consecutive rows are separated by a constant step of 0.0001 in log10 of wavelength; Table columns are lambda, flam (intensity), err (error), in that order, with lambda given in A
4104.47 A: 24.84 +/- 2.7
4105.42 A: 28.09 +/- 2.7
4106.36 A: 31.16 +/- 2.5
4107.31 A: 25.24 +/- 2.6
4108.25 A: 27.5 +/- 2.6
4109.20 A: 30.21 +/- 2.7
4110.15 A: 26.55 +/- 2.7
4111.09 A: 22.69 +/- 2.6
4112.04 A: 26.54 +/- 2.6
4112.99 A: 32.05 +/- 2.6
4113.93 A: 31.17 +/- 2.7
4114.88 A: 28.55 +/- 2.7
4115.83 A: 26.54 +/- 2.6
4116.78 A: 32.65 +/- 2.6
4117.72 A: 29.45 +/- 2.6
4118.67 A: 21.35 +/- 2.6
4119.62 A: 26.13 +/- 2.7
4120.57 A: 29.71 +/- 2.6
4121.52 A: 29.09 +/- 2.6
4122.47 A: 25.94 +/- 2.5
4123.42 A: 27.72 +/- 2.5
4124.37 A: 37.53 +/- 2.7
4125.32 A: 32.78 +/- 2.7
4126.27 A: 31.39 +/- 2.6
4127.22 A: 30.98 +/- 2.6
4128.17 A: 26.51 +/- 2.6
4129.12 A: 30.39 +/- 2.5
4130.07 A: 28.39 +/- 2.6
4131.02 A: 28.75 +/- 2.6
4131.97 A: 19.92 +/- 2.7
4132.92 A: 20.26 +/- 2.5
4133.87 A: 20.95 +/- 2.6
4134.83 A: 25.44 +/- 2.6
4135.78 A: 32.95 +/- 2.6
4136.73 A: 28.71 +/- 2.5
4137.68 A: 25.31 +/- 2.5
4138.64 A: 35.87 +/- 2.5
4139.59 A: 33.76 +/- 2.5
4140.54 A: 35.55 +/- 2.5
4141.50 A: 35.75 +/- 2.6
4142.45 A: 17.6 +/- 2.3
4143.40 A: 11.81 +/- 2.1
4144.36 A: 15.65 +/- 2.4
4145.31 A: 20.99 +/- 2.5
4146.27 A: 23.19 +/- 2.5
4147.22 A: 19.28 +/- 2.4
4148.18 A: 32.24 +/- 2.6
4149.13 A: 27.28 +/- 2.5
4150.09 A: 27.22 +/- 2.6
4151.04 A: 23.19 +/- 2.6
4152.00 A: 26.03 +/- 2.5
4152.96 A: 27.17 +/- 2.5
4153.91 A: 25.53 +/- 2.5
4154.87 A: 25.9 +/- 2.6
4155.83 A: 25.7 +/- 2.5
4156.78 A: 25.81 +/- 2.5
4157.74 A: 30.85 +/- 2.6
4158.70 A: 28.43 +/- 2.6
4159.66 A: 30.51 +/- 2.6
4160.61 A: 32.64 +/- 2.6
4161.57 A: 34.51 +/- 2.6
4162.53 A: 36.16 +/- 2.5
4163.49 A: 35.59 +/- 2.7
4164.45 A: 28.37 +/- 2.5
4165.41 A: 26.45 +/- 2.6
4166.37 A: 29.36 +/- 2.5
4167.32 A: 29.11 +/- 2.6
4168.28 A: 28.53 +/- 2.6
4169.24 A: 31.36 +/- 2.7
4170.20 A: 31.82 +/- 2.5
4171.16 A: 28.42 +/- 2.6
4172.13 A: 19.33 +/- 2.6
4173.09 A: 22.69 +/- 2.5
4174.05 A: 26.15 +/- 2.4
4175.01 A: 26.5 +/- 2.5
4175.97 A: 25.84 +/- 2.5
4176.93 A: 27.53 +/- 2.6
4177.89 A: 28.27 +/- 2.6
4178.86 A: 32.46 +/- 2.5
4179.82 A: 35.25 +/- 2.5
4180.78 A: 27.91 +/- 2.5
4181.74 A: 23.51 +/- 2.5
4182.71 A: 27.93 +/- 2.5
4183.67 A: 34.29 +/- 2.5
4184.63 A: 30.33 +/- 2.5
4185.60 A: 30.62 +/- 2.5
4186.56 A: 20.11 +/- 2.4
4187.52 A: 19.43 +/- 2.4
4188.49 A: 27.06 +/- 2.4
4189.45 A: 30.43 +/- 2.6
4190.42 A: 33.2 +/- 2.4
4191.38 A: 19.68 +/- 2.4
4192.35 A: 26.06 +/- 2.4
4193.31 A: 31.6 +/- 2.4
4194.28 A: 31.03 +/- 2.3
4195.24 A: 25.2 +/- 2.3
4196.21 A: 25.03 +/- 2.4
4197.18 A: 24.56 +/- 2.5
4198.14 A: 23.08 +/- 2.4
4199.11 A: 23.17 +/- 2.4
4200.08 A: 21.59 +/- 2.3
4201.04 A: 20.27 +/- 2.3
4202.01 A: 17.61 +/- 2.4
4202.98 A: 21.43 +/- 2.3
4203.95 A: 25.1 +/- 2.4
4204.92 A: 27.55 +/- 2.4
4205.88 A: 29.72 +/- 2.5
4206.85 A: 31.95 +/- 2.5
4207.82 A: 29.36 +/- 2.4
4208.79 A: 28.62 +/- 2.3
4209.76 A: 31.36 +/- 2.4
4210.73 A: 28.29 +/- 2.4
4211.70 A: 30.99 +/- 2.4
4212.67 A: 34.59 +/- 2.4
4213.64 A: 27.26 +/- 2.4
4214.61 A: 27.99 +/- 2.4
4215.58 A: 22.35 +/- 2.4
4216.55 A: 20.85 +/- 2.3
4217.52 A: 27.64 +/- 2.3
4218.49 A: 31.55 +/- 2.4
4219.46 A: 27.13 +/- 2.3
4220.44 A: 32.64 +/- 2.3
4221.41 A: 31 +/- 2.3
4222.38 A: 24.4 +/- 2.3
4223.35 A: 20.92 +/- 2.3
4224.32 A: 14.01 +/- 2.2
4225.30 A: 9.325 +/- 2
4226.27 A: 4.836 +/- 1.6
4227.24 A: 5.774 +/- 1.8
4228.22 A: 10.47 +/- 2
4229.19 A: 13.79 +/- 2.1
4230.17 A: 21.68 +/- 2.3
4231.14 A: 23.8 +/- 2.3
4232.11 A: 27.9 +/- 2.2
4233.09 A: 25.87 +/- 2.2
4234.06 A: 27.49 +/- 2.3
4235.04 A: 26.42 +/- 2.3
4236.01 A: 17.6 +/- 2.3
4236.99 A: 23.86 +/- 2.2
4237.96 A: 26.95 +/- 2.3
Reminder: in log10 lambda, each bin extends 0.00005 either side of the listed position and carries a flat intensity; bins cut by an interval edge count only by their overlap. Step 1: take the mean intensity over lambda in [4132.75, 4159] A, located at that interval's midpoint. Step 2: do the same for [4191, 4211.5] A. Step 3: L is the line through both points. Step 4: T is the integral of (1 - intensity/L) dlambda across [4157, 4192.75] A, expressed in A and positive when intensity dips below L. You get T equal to -3.5 A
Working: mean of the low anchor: 26.1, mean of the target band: 28.5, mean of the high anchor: 25.9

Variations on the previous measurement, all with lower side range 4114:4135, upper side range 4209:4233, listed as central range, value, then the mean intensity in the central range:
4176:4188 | -1.47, 28.1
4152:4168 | -2.05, 29.4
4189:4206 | -0.72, 25.2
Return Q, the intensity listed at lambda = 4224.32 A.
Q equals 14.01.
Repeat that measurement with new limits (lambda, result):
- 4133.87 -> 20.95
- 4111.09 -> 22.69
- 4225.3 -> 9.325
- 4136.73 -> 28.71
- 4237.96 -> 26.95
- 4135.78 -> 32.95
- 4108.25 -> 27.5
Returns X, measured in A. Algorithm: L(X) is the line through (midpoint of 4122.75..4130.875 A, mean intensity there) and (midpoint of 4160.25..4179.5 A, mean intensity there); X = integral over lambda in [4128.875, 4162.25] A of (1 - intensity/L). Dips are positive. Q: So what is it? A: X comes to 3.5 A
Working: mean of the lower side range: 30.5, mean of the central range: 26.7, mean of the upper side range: 29.1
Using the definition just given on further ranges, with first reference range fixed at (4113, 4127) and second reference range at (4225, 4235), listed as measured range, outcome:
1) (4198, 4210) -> -3.0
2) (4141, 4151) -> 1.3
